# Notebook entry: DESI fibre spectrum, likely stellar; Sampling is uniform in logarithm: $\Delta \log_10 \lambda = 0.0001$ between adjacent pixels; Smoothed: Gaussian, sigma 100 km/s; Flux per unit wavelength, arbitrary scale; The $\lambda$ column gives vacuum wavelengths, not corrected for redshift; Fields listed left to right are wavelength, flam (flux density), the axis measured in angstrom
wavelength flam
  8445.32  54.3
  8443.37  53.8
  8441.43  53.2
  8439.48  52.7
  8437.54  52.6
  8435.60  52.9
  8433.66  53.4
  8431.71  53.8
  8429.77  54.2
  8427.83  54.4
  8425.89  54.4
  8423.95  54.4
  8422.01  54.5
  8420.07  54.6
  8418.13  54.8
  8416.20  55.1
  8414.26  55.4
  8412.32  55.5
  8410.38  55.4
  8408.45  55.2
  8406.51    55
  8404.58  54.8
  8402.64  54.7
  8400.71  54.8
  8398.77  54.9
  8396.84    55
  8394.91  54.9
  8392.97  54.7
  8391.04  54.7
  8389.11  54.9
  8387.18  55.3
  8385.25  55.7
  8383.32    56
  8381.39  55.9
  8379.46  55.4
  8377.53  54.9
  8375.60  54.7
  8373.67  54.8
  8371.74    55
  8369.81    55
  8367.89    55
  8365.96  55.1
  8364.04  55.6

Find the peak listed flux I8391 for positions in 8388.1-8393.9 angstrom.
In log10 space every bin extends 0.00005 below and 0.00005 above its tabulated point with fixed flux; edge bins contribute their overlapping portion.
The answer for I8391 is 54.9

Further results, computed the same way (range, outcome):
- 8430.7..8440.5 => 53.8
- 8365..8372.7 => 55.1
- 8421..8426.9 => 54.5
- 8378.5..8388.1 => 56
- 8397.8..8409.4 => 55.2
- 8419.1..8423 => 54.6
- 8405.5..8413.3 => 55.5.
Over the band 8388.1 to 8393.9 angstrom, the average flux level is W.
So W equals 54.8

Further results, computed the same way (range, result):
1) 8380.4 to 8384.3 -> 56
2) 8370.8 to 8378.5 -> 54.8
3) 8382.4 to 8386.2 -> 55.9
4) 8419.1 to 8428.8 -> 54.5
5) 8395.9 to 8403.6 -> 54.9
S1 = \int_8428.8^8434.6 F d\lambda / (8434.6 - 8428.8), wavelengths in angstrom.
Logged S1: 53.7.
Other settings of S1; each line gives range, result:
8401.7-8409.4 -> 54.9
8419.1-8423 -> 54.5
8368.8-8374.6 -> 55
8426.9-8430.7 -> 54.3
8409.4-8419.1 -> 55.3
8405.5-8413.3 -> 55.3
